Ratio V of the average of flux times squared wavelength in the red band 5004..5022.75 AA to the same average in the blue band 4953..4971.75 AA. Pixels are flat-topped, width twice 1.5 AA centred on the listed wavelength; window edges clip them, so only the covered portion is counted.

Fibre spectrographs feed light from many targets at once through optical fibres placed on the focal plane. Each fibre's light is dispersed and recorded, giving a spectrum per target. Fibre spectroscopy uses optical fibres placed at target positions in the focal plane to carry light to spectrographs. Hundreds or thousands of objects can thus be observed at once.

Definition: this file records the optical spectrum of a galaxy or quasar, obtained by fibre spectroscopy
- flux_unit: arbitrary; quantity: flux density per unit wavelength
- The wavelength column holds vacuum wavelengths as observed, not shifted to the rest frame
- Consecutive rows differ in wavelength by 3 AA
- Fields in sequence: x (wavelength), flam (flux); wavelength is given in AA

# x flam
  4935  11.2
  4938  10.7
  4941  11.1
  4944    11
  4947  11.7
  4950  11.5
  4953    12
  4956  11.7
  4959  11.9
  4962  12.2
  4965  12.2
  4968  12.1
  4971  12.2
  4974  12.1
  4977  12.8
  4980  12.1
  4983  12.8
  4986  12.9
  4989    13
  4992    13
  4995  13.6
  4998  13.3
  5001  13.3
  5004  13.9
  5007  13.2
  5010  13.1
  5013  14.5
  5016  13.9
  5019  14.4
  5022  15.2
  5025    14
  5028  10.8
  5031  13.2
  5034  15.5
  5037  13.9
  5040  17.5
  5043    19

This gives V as 1.19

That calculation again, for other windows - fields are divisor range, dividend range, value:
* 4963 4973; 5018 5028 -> 1.17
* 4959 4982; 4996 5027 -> 1.15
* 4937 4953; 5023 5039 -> 1.25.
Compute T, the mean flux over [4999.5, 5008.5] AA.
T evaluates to 13.5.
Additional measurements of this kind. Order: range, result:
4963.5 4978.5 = 12.3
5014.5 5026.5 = 14.4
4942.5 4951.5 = 11.4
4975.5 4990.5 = 12.7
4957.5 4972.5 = 12.1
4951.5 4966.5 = 12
